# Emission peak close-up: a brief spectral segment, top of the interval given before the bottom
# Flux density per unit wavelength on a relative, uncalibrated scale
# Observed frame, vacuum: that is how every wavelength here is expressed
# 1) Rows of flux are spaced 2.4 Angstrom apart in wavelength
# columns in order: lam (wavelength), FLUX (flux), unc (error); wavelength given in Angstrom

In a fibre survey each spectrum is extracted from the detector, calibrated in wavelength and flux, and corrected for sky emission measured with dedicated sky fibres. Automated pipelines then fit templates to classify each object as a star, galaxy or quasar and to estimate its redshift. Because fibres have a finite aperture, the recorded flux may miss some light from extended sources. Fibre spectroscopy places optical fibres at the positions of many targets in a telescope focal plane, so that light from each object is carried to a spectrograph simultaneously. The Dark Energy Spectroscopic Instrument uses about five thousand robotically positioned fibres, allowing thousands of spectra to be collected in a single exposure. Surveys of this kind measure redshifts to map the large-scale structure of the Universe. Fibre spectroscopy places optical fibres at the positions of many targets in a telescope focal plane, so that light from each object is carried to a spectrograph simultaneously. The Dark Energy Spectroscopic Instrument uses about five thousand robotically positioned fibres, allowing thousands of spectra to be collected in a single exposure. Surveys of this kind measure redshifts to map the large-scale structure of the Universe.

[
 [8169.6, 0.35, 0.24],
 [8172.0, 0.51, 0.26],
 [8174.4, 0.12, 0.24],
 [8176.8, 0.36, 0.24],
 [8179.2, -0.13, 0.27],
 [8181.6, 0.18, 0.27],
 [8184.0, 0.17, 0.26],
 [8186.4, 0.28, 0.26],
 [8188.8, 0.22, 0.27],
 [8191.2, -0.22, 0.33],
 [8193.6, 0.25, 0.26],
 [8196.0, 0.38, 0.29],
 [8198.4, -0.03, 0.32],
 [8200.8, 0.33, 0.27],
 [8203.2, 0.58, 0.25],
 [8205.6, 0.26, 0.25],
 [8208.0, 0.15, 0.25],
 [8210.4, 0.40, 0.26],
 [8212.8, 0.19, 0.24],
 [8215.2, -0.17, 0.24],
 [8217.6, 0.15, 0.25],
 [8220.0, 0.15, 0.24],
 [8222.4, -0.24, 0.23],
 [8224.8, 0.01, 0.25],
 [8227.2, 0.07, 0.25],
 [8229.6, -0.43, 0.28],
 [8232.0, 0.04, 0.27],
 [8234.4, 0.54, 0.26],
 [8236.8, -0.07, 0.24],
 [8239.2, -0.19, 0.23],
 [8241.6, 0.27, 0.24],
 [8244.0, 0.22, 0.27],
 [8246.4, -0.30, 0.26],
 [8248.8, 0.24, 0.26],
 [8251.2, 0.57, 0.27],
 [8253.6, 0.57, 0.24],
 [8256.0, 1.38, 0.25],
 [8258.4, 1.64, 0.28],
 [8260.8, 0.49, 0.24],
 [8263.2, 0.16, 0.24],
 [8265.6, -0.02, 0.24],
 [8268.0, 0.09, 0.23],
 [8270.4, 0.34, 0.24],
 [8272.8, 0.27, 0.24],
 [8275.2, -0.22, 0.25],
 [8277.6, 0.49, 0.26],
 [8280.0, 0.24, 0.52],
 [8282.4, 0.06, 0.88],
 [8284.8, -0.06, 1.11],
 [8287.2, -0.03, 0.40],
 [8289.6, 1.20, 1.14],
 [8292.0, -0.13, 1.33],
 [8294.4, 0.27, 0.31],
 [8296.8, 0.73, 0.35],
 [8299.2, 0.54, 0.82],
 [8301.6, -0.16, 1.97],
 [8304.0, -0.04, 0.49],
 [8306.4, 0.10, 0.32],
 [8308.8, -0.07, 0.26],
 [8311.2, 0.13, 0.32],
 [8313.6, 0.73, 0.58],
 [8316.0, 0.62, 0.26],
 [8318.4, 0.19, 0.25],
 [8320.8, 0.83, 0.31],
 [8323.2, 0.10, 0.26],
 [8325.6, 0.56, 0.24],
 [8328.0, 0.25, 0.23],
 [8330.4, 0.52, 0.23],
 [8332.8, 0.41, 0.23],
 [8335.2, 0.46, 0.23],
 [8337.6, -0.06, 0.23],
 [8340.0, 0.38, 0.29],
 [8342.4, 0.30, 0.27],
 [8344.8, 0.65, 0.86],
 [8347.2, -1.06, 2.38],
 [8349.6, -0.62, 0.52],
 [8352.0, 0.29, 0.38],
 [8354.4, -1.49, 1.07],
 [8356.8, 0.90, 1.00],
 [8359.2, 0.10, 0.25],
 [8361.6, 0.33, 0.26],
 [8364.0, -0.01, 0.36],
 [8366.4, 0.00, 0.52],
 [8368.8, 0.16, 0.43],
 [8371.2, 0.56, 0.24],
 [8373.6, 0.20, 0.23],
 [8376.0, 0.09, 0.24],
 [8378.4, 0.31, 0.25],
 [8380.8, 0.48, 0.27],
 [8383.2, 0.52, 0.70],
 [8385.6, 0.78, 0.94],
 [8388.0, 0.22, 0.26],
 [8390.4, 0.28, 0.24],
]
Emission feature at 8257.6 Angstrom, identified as H-gamma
